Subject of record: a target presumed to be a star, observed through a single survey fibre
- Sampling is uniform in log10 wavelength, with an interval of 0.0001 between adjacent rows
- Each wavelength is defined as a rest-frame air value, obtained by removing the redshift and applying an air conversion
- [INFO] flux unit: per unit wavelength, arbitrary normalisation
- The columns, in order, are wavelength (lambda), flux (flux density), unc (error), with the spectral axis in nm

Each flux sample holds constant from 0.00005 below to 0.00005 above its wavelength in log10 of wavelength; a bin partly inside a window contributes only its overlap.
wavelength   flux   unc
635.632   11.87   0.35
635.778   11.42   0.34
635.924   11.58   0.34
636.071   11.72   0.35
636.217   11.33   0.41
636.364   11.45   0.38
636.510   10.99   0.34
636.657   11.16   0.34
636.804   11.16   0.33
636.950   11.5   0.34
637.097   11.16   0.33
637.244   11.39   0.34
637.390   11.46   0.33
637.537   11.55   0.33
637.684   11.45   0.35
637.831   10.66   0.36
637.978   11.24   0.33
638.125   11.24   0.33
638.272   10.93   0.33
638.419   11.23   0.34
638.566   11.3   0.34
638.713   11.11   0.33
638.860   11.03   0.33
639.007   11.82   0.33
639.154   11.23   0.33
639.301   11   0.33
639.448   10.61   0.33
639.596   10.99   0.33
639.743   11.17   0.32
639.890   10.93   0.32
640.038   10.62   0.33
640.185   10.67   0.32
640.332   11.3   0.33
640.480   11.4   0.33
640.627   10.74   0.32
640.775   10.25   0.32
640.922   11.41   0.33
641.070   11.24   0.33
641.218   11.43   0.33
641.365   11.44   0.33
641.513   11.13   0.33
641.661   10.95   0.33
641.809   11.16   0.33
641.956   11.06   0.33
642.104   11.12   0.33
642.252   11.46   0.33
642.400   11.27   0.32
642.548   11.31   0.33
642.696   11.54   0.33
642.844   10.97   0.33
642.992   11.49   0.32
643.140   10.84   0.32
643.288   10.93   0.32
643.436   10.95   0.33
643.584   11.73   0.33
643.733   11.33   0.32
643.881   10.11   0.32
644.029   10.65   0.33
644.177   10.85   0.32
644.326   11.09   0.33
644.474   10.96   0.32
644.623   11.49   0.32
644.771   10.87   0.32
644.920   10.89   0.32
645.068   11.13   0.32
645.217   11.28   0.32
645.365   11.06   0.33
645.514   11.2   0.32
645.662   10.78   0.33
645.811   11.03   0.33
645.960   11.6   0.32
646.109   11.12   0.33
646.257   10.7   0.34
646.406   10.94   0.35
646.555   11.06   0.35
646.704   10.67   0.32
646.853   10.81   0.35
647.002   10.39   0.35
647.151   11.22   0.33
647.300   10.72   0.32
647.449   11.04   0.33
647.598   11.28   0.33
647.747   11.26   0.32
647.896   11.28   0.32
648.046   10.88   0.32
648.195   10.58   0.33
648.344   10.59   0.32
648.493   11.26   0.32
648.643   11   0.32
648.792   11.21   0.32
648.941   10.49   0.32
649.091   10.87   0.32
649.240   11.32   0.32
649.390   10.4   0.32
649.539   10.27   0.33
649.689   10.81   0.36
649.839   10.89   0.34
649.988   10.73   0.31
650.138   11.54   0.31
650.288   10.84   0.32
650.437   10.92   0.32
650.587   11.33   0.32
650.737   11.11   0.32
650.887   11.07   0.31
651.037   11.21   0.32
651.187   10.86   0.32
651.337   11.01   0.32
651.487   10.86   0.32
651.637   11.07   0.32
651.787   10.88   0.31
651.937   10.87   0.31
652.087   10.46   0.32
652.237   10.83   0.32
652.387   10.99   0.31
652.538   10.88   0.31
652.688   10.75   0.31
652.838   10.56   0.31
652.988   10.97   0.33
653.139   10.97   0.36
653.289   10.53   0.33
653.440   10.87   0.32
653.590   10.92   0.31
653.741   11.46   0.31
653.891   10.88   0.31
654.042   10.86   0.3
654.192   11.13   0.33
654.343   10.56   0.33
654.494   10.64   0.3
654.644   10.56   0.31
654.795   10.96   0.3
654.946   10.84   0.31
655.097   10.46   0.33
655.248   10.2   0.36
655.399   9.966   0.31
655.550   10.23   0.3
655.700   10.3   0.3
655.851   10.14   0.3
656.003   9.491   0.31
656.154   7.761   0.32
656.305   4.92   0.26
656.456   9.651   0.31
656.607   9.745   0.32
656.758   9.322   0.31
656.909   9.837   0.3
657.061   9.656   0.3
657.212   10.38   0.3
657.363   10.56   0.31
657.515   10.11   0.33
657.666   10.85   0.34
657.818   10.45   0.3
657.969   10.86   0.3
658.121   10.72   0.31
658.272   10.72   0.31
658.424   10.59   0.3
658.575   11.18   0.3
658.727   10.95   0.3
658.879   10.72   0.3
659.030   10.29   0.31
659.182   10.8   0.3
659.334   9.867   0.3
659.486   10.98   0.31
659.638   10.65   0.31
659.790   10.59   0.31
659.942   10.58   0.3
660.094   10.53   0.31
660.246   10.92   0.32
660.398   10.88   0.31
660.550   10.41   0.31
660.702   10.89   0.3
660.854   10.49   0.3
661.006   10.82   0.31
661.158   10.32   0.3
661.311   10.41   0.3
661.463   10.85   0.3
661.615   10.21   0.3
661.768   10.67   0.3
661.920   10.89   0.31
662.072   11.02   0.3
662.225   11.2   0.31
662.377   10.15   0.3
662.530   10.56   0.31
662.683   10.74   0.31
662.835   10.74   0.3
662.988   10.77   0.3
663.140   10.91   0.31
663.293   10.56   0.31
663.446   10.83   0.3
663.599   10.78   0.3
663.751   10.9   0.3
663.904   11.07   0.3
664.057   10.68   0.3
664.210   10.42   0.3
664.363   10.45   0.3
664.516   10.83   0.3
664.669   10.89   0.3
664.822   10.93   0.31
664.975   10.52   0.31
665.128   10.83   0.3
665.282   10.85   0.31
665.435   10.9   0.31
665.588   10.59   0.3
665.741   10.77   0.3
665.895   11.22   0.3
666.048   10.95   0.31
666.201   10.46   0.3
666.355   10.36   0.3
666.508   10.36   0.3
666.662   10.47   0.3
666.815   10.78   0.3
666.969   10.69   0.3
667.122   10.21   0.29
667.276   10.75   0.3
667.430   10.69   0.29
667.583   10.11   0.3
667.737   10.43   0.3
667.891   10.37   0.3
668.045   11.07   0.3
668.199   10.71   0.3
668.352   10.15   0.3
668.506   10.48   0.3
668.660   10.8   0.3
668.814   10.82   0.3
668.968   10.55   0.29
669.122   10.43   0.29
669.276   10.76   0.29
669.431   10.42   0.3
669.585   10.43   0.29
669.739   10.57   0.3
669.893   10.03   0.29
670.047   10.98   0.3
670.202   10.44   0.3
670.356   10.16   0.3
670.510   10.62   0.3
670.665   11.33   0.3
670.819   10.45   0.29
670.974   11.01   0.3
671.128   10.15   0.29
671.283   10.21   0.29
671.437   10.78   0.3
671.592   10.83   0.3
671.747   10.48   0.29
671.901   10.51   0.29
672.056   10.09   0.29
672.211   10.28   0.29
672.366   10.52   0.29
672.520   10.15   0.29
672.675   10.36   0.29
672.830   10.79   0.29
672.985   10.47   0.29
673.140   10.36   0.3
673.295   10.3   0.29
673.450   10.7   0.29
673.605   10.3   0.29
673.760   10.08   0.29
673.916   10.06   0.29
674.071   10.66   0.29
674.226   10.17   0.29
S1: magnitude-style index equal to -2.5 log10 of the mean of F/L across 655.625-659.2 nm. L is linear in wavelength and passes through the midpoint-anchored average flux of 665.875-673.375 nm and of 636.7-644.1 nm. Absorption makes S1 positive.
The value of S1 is 0.083 mag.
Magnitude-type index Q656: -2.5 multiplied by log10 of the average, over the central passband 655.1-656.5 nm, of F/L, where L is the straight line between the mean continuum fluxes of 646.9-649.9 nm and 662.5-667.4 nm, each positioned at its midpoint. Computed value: 0.17 mag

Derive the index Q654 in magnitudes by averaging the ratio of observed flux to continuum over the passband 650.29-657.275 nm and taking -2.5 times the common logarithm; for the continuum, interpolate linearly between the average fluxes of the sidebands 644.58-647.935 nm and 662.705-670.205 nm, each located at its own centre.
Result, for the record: 0.05 mag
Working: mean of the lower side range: 11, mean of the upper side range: 10.6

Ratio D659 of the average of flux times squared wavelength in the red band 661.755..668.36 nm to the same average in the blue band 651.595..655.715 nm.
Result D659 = 1.0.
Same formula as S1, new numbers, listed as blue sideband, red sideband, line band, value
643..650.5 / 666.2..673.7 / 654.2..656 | 0.04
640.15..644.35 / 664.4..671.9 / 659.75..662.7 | 0.01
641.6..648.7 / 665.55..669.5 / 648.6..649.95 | 0.02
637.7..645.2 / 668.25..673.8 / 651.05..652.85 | 0.00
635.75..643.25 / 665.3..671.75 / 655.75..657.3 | 0.19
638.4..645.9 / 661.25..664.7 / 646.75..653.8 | 0.00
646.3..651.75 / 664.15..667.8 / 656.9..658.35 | 0.04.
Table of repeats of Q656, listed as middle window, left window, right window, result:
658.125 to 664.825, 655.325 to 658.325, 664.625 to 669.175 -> -0.05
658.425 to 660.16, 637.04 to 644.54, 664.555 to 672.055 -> 0.01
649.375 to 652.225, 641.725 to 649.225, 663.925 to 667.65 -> 0.00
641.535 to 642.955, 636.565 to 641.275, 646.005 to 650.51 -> -0.02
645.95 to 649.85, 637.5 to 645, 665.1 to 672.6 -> 0.01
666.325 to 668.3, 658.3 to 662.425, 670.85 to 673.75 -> 0.00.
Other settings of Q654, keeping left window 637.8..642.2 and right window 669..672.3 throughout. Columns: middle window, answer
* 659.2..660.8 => 0.01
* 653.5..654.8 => -0.01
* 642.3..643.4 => -0.02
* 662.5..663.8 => -0.01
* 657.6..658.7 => 0.00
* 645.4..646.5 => -0.01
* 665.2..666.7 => -0.01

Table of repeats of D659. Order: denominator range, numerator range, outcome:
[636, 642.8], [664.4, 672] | 1.04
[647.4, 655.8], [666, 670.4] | 1.02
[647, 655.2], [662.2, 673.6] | 1.02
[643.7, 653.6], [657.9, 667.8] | 1.02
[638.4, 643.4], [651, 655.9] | 1.00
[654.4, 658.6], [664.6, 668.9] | 1.10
